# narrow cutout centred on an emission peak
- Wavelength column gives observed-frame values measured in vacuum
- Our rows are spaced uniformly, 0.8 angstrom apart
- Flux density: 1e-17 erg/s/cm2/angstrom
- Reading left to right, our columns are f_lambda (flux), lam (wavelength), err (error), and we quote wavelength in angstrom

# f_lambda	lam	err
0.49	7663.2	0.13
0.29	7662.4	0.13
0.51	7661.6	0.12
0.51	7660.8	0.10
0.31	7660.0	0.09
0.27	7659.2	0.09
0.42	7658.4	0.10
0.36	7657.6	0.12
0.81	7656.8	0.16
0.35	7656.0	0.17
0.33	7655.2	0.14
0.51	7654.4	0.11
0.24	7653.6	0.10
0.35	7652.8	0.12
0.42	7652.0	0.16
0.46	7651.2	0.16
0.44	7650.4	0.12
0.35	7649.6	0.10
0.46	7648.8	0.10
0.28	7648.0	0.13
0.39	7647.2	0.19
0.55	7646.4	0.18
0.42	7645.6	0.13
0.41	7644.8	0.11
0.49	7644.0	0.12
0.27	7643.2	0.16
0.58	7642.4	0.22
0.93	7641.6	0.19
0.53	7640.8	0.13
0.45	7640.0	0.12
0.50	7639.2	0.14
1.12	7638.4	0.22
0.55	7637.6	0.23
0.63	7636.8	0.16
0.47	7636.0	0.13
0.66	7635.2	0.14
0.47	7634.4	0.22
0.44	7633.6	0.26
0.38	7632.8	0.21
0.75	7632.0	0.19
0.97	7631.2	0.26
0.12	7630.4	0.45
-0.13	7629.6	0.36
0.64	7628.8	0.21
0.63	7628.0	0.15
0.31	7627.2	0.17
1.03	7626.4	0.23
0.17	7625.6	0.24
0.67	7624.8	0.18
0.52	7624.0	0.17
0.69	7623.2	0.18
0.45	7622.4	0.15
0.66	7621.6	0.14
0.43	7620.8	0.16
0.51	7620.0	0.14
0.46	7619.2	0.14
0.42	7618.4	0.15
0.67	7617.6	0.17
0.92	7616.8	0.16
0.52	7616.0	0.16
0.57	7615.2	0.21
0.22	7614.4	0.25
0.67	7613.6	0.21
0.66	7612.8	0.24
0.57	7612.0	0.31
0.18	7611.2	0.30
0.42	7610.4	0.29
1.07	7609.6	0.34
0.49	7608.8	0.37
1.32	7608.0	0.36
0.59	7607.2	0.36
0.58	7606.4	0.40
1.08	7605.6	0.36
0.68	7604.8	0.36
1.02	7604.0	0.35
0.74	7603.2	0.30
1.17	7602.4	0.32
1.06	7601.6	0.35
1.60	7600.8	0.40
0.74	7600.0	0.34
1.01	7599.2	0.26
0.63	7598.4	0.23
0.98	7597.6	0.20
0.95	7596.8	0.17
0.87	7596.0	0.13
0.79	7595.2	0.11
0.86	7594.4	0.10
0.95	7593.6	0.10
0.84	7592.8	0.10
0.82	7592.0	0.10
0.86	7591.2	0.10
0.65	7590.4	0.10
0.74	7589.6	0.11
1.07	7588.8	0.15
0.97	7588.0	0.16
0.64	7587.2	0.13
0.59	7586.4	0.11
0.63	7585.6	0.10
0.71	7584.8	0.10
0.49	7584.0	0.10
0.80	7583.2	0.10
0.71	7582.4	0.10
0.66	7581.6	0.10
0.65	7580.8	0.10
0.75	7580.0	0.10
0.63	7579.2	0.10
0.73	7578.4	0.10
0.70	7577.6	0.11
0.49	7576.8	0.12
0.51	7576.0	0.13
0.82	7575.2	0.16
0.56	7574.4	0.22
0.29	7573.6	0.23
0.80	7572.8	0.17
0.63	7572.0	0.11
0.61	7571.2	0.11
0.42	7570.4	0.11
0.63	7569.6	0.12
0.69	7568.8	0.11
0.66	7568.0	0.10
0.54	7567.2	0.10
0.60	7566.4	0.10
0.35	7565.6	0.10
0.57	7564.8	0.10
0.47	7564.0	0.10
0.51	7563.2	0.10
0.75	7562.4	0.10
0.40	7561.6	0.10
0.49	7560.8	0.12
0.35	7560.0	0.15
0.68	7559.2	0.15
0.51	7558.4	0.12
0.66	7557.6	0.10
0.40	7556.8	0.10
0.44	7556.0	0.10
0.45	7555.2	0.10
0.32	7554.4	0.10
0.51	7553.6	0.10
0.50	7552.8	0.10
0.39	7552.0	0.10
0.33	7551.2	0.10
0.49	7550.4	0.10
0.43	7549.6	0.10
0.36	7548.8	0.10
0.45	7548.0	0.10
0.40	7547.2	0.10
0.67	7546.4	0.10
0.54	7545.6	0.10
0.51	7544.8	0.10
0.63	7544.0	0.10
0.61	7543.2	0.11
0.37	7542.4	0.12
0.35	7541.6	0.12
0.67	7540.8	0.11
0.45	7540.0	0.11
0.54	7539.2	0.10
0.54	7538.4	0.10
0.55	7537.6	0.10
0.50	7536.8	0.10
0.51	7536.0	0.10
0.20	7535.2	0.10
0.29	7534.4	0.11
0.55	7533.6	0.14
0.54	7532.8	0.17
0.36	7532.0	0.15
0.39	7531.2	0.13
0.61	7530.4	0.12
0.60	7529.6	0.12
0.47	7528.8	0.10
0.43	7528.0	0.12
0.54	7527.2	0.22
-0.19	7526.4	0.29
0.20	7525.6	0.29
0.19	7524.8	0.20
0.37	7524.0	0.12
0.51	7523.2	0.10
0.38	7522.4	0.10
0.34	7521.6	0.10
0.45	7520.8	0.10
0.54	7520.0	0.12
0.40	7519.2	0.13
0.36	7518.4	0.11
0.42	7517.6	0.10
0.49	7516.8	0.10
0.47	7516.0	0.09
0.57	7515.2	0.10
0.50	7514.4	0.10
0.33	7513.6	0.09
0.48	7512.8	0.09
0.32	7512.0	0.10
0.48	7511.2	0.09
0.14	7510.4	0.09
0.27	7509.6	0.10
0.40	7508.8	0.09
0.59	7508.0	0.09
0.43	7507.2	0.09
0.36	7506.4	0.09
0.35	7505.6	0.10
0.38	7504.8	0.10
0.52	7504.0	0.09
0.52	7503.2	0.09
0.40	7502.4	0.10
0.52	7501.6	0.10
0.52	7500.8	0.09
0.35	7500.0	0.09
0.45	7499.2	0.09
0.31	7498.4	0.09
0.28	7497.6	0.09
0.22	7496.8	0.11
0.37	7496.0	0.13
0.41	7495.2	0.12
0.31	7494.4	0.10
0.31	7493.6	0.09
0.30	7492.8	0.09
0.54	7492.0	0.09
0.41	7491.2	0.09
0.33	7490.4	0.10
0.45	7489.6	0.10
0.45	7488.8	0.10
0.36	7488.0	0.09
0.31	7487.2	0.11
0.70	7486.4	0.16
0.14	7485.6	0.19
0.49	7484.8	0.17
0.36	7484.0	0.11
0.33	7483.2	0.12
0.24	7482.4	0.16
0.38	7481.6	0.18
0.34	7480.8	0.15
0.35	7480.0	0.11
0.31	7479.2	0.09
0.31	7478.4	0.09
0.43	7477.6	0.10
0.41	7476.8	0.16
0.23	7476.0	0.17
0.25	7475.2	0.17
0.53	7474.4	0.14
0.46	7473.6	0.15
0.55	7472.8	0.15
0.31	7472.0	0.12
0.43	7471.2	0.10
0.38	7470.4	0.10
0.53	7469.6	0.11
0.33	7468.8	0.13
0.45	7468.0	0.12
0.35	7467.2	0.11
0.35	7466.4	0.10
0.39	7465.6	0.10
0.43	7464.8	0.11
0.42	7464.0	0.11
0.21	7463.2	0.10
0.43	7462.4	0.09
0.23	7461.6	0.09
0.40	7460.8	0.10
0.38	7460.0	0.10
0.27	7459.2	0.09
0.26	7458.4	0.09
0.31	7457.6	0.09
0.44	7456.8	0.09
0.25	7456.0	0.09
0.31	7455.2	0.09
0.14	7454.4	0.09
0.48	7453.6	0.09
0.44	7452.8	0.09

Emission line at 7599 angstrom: C III]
